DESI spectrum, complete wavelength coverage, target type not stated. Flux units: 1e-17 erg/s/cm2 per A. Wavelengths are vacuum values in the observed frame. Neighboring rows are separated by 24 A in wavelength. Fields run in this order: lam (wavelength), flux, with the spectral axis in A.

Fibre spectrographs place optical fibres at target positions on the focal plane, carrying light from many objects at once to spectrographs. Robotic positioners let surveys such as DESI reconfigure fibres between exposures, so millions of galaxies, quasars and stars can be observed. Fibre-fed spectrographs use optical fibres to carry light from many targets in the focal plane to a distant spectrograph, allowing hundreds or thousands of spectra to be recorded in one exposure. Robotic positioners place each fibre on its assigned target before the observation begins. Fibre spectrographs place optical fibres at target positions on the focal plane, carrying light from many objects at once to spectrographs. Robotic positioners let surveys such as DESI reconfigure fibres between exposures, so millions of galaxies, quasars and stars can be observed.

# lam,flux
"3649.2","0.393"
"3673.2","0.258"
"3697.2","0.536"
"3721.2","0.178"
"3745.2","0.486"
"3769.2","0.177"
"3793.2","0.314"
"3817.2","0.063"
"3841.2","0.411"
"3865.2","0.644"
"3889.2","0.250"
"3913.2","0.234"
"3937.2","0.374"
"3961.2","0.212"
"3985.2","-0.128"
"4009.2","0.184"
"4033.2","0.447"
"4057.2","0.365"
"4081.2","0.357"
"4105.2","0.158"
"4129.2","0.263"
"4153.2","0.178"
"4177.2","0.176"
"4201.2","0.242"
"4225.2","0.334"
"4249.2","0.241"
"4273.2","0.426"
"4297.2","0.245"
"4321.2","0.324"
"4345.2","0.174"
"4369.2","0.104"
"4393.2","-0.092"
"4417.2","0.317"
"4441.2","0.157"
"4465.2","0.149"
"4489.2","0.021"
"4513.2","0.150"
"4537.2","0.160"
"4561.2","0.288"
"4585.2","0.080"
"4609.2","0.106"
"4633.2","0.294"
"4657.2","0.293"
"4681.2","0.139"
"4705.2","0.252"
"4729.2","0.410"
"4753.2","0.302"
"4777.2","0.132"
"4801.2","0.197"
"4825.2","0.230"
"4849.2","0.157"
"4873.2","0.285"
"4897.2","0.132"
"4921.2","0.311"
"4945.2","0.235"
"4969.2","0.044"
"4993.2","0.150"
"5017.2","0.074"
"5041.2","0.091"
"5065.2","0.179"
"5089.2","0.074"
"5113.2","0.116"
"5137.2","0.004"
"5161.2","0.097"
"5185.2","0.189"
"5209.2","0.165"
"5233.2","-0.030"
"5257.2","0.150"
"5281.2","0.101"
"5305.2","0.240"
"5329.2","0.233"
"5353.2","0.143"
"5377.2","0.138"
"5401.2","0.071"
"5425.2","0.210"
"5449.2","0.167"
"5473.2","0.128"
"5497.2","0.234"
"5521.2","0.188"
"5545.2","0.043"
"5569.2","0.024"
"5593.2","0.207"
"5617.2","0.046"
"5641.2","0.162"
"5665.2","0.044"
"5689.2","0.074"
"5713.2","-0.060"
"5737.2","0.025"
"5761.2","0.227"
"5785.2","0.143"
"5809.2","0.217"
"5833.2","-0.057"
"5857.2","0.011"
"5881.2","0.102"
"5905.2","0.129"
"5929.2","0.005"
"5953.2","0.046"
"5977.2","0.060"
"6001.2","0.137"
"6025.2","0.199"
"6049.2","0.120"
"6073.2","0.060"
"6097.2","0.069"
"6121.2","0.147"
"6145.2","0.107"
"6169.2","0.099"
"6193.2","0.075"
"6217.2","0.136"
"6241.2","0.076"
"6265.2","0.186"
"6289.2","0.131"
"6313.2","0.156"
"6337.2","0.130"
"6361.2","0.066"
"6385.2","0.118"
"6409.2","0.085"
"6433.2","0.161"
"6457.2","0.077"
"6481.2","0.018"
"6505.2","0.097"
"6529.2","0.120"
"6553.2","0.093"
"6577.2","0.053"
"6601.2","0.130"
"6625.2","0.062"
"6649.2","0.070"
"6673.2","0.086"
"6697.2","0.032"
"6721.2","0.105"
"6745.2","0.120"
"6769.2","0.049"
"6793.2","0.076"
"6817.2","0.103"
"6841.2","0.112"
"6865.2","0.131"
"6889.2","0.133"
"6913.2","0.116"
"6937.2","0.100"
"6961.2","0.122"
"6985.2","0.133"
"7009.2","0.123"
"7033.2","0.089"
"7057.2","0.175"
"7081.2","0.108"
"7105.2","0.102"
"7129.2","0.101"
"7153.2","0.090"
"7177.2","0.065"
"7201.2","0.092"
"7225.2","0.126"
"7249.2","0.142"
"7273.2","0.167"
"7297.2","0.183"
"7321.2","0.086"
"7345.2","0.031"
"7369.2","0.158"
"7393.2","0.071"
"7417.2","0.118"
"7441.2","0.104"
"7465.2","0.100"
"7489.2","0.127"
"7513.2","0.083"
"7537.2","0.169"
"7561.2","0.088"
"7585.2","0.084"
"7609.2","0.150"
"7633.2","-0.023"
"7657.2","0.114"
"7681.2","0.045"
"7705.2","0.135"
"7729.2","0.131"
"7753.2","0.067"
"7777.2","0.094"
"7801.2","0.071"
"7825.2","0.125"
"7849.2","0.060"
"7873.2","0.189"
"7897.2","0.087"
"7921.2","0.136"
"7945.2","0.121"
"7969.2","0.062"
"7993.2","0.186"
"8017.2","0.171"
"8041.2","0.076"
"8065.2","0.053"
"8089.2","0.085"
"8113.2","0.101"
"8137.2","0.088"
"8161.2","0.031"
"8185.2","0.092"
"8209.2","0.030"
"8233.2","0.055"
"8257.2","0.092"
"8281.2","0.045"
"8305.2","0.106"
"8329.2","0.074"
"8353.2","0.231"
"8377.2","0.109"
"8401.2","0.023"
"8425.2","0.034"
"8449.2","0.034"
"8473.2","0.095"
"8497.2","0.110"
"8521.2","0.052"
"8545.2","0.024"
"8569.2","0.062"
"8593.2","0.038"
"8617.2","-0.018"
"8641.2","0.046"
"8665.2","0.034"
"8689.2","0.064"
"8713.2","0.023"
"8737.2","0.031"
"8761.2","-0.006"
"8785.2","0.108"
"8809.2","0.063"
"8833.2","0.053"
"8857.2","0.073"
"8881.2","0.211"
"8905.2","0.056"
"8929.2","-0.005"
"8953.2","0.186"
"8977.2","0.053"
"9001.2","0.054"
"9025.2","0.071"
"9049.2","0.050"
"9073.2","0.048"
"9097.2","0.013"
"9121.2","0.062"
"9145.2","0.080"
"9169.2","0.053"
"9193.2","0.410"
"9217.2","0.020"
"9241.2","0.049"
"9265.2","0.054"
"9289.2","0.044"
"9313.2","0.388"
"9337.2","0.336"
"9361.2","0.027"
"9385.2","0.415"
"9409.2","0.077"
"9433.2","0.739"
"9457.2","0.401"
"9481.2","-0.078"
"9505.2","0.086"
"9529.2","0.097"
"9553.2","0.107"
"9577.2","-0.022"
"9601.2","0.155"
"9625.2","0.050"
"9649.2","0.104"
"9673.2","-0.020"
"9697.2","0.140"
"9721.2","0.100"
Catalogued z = 1.464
